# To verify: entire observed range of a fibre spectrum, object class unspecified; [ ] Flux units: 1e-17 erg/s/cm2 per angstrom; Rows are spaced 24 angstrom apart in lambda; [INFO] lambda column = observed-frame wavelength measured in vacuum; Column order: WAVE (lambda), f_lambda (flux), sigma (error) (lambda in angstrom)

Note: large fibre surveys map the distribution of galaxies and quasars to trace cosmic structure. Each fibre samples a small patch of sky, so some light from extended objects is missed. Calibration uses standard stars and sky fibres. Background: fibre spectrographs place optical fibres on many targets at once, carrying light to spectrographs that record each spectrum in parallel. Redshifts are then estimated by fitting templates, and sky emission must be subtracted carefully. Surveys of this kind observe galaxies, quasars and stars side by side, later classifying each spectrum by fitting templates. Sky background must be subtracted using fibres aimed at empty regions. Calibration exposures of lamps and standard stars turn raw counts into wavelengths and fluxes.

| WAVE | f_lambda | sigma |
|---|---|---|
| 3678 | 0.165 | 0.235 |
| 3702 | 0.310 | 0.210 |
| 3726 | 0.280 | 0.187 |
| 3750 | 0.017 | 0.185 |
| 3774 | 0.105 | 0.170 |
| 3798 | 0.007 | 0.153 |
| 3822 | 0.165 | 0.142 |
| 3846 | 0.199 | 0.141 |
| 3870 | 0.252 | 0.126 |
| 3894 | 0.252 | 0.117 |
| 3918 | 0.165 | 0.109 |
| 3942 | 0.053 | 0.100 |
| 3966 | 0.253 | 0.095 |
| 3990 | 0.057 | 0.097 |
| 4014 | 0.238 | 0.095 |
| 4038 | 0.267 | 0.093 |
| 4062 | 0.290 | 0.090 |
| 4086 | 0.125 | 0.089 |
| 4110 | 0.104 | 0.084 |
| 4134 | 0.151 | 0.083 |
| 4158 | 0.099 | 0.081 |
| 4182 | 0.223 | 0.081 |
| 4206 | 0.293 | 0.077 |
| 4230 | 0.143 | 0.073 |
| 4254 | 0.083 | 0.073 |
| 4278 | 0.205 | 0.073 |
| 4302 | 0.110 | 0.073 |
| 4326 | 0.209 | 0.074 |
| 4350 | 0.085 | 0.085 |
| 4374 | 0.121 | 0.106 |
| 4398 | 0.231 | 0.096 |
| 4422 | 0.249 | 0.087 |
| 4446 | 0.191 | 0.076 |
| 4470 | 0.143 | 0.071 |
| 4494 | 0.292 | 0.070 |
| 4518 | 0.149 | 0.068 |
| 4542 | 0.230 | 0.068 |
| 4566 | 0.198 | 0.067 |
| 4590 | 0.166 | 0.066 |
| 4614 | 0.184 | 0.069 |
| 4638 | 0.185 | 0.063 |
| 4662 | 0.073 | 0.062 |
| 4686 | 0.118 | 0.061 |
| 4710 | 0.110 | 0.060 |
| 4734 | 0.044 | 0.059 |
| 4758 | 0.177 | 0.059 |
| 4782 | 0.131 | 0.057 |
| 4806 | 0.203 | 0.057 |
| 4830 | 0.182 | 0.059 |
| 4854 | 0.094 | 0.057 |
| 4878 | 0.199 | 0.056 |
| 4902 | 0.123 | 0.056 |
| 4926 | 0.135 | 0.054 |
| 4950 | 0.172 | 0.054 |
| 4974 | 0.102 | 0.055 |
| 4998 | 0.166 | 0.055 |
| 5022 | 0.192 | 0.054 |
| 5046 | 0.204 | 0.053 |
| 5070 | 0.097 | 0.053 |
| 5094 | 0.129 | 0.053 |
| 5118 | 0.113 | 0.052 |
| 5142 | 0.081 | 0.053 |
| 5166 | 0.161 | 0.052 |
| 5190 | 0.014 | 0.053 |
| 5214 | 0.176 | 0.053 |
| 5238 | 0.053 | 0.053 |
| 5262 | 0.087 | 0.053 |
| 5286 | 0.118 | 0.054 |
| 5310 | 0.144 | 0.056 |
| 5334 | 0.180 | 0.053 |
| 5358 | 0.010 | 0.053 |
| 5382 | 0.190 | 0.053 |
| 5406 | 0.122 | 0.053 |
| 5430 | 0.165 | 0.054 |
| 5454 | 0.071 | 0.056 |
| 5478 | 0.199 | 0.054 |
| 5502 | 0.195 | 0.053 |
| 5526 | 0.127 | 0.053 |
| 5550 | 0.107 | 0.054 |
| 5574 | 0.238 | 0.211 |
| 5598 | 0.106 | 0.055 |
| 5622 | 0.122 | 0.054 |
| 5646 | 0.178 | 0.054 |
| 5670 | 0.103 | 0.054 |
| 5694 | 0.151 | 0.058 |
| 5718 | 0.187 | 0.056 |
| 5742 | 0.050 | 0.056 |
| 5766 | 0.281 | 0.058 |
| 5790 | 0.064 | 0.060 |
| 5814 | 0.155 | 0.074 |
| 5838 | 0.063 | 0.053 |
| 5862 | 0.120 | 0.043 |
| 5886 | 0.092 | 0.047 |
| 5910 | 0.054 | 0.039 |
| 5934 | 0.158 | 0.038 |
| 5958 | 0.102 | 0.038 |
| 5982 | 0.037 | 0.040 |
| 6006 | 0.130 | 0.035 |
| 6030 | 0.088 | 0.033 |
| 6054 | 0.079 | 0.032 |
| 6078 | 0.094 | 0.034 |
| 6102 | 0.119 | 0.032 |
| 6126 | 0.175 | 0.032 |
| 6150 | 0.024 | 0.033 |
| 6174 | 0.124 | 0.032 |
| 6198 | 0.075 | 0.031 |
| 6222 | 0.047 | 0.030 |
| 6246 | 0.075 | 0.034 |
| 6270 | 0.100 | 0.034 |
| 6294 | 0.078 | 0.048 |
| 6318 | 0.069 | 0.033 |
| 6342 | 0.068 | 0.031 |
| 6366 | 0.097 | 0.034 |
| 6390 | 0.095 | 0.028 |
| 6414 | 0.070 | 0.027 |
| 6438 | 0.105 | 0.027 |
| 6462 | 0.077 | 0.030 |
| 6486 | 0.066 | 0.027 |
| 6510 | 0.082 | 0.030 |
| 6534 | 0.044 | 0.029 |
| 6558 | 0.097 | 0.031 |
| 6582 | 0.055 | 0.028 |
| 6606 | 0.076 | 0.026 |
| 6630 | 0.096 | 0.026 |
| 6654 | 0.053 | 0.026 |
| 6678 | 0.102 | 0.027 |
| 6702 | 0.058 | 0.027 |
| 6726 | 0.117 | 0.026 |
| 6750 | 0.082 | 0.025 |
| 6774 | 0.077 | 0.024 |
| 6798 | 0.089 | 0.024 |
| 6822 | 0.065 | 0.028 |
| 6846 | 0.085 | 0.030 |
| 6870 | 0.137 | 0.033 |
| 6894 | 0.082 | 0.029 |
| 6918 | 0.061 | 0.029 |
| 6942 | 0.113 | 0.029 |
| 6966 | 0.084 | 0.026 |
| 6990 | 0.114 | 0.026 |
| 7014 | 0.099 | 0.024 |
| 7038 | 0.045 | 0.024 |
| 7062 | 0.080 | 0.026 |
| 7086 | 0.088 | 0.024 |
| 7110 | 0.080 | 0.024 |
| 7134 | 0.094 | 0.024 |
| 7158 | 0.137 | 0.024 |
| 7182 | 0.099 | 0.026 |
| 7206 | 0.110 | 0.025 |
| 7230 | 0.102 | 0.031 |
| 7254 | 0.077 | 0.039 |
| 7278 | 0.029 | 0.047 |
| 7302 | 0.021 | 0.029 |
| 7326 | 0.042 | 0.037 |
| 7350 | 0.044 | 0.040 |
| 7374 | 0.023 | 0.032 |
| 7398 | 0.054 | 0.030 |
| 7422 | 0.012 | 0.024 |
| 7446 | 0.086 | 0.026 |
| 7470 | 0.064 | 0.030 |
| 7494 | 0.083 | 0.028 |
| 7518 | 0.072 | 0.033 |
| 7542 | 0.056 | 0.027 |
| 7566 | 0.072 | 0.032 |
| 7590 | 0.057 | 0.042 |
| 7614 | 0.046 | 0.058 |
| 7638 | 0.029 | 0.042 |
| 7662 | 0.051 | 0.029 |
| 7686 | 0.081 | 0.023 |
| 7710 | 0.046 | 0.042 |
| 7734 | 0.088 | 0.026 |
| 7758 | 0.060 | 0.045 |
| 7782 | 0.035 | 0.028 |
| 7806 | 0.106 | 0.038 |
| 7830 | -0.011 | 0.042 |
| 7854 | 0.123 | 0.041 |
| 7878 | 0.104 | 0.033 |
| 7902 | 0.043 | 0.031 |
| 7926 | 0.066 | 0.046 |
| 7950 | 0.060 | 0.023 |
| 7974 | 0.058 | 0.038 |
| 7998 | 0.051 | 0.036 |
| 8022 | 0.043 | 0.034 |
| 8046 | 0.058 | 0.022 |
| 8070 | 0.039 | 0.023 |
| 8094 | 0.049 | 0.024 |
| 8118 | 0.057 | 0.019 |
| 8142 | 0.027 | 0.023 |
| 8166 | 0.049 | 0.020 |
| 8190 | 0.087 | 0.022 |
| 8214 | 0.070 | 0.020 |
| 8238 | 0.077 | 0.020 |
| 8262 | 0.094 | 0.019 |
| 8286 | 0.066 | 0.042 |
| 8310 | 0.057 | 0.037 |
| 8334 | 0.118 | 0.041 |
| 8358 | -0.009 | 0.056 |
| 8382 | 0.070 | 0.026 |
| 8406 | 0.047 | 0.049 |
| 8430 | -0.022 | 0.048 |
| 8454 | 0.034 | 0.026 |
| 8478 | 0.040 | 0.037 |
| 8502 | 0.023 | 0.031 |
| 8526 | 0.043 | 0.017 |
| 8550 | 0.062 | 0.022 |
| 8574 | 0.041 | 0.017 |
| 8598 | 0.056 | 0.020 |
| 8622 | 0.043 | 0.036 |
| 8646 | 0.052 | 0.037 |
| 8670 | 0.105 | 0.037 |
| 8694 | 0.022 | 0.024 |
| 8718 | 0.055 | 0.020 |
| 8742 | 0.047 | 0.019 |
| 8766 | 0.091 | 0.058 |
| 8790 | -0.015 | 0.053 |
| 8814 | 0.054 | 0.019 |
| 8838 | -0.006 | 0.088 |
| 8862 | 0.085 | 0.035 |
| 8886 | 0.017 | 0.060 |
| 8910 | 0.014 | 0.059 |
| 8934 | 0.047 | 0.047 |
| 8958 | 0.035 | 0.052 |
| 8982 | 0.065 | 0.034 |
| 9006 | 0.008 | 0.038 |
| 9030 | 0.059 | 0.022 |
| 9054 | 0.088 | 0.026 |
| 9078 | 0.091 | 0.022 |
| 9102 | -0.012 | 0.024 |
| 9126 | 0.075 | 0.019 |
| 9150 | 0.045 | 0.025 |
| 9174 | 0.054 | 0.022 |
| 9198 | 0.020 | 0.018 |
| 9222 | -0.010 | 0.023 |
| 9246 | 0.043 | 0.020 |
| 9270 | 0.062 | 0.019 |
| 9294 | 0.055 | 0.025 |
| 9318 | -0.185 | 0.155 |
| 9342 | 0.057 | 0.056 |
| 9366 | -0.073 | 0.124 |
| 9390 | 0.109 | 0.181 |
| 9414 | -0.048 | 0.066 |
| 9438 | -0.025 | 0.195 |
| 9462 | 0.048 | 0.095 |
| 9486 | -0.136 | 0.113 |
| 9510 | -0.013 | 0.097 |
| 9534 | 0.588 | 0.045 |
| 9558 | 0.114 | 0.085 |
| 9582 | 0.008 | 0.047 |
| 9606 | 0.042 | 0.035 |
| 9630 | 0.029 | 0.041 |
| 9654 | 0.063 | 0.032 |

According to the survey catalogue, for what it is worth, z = 1.558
